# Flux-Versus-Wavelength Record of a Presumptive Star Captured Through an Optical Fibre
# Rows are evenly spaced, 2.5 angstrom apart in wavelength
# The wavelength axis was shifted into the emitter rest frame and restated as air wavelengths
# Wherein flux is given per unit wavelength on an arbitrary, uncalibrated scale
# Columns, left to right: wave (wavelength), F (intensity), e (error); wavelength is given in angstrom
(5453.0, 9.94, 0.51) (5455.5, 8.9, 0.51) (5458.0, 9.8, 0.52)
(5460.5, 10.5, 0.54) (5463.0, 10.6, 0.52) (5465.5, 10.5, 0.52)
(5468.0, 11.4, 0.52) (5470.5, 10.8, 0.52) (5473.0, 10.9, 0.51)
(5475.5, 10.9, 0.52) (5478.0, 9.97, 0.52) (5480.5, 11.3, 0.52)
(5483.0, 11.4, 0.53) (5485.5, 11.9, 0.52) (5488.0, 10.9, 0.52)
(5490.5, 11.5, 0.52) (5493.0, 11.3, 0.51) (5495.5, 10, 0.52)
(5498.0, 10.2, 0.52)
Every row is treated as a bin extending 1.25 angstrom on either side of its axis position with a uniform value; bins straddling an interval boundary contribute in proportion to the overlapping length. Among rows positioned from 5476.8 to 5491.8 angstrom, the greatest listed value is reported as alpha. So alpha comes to 11.9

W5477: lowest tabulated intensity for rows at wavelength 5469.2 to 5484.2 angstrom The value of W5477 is 9.97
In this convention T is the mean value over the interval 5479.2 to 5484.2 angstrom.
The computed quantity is 11.3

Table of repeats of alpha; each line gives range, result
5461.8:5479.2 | 11.4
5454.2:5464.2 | 10.6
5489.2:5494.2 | 11.5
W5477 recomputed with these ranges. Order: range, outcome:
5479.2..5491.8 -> 10.9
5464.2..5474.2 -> 10.5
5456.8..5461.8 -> 9.8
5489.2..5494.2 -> 11.3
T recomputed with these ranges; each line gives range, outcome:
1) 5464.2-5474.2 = 10.9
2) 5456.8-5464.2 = 10.3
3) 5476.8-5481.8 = 10.6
